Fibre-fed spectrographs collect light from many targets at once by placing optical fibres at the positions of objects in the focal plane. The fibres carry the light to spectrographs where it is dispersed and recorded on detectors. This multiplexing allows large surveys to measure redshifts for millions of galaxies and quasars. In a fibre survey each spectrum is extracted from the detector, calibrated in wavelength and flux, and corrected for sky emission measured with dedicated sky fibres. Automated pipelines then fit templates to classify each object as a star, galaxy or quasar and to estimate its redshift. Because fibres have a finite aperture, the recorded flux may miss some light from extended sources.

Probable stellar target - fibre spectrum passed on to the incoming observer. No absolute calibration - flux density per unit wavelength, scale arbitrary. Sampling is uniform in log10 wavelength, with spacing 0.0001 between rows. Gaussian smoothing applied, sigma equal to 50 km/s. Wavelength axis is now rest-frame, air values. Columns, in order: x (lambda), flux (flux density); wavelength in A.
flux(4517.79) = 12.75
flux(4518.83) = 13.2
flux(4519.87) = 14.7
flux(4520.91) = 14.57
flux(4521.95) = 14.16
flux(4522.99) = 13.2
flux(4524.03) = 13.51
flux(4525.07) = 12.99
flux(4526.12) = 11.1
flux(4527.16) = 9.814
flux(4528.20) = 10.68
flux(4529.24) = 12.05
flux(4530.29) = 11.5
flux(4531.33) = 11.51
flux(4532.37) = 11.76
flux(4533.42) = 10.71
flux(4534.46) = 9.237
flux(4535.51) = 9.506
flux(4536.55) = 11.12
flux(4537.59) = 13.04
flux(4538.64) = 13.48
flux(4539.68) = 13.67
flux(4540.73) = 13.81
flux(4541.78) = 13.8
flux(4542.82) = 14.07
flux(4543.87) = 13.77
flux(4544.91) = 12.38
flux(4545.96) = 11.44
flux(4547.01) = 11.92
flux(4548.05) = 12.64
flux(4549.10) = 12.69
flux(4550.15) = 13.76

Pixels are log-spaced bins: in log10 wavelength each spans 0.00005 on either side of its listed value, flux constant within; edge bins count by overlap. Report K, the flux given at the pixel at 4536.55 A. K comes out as 11.12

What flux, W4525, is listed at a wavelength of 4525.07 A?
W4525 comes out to 12.99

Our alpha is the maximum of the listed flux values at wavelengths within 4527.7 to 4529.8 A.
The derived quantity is 12.05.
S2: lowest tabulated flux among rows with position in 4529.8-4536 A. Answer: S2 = 9.237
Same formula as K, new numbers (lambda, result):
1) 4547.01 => 11.92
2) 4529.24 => 12.05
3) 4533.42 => 10.71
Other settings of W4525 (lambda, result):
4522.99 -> 13.2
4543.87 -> 13.77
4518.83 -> 13.2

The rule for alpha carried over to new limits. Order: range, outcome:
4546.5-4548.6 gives 12.64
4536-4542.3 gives 13.81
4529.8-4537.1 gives 11.76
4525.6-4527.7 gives 11.1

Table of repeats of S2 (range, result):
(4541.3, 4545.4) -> 12.38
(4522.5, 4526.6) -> 11.1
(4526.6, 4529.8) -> 9.814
